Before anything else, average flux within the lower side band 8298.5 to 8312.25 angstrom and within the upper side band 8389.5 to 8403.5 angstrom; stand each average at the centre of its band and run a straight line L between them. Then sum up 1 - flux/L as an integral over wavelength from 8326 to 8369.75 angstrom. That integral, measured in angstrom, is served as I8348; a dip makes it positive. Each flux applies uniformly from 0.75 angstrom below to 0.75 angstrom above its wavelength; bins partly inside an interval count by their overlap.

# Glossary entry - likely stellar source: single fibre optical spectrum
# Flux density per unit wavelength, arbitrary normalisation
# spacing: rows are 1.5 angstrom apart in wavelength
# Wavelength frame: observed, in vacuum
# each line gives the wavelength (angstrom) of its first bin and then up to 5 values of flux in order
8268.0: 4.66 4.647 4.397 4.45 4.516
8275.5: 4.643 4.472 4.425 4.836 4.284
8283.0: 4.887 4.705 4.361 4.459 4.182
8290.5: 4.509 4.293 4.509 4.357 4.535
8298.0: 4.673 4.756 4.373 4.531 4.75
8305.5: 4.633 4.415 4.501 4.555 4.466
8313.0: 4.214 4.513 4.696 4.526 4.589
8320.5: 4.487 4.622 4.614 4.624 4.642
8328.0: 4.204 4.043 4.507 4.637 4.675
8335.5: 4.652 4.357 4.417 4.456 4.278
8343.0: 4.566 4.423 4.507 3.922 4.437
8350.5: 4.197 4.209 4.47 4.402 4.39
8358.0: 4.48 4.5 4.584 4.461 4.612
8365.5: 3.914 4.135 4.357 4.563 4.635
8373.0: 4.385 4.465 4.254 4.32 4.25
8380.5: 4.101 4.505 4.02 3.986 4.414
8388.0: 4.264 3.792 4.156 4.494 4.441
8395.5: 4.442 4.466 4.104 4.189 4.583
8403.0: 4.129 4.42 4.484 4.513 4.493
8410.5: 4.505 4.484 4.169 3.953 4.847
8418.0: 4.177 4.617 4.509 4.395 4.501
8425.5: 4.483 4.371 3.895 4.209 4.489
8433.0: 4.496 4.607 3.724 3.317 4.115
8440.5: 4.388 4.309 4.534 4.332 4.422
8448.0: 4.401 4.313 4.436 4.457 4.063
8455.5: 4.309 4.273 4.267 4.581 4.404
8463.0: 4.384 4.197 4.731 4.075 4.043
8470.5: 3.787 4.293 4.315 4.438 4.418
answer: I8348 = 0.4 angstrom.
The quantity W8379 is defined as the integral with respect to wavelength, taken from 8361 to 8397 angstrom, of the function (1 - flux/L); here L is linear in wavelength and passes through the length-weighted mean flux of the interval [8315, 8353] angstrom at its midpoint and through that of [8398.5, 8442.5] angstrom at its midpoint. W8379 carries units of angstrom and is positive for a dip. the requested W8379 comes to 0.6 angstrom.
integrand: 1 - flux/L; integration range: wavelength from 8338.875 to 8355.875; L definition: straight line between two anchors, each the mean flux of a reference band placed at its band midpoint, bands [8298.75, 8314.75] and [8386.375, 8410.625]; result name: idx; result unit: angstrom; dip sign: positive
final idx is 0.3 angstrom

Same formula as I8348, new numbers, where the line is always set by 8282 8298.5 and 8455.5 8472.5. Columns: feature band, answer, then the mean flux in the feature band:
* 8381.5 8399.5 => 0.5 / 4.25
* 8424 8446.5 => 0.3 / 4.25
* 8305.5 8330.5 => -0.2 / 4.49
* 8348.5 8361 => 0.0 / 4.4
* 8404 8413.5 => -0.3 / 4.46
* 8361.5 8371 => 0.1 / 4.35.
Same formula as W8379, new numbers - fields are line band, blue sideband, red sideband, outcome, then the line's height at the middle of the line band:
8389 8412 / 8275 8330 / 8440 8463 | 0.3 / 4.42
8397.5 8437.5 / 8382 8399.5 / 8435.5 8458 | -1.0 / 4.24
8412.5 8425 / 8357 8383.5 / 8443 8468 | -0.1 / 4.37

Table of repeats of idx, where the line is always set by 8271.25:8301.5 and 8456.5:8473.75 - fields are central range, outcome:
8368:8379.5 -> 0.0 angstrom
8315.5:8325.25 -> -0.3 angstrom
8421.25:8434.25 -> -0.1 angstrom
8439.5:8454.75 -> -0.2 angstrom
